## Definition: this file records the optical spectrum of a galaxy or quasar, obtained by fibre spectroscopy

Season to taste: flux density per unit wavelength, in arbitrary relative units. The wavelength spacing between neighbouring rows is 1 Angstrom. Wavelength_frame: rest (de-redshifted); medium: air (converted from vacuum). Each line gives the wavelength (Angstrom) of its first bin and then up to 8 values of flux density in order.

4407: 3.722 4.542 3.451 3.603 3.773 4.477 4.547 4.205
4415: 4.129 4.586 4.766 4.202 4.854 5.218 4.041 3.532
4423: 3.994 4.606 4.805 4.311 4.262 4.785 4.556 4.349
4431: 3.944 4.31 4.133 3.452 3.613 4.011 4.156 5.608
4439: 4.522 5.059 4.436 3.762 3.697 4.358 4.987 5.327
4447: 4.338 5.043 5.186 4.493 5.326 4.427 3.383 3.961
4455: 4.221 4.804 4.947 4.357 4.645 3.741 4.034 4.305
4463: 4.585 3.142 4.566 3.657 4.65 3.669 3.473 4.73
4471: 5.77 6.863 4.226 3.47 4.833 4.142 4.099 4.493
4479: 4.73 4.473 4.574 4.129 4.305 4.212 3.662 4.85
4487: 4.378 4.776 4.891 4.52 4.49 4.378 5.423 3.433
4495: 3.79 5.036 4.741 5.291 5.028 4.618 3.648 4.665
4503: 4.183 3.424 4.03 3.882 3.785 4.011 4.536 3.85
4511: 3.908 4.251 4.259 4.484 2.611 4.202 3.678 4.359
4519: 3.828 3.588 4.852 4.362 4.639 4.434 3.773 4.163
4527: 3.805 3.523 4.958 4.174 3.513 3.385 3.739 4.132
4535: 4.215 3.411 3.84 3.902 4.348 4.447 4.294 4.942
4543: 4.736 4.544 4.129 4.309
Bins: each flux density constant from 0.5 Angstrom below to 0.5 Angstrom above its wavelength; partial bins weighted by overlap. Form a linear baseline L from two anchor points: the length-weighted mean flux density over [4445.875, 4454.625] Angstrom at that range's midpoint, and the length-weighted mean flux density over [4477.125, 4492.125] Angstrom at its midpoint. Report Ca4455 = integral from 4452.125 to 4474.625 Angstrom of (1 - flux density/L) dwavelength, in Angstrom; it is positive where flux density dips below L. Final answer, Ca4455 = 1.0 Angstrom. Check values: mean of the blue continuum 4.57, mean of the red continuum 4.45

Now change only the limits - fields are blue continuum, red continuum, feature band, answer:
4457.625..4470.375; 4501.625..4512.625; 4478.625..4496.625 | -1.65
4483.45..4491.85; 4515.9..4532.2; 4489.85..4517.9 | 0.53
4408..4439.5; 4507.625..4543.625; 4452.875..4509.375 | -2.61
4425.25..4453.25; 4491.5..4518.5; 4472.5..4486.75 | -0.03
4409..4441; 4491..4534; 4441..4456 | -0.69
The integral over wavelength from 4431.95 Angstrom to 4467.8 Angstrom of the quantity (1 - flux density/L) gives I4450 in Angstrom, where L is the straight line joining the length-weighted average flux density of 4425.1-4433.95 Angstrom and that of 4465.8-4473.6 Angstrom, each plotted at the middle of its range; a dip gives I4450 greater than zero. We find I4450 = 0.9 Angstrom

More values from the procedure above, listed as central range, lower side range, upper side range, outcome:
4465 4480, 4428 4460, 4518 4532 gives -0.6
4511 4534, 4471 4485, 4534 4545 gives 1.6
